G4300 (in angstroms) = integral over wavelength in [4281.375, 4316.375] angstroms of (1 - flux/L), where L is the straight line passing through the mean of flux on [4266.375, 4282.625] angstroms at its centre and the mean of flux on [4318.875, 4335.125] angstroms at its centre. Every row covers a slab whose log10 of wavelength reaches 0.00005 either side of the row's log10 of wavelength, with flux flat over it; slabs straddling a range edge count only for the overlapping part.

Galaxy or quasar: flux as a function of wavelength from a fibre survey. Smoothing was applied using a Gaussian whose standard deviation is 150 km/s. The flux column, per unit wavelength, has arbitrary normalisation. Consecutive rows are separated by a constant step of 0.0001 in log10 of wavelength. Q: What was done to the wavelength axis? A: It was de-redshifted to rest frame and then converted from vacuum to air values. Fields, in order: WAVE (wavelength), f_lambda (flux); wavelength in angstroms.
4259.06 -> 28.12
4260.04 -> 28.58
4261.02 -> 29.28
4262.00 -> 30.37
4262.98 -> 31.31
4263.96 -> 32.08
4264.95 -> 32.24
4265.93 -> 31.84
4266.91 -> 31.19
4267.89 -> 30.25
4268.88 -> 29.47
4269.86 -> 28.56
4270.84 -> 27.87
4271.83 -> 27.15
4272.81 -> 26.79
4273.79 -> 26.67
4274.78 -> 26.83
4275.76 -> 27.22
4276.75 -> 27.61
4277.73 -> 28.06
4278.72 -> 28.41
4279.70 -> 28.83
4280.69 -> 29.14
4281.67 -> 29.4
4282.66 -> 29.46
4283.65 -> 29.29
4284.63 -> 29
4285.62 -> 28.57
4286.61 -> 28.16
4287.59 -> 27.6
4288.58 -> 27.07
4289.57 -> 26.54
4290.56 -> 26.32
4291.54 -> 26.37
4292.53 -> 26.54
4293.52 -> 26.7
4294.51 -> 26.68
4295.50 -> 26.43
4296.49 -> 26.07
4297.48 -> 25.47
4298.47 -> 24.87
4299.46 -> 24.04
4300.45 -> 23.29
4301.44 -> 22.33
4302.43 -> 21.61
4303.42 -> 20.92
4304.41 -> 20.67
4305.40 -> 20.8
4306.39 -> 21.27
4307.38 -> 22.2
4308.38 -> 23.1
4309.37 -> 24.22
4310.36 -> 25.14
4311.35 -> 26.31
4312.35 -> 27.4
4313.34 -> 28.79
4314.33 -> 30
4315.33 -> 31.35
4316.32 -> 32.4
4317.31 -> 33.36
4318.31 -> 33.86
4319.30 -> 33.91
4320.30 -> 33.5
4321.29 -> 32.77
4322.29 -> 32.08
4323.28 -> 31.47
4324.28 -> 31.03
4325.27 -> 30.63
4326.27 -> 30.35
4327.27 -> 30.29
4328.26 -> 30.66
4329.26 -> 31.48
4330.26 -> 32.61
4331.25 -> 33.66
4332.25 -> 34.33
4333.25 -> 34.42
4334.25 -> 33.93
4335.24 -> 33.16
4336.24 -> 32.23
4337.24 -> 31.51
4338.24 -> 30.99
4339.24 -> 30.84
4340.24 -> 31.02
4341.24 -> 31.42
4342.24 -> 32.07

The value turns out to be 4.9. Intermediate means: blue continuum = 28.4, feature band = 25.9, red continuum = 32.3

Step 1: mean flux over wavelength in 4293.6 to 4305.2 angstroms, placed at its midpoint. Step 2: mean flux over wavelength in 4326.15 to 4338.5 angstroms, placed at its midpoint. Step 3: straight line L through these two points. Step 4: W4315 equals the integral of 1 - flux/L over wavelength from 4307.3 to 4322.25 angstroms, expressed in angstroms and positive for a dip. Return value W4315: -0.8 angstroms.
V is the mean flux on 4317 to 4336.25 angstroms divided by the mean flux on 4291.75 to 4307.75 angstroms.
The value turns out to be 1.36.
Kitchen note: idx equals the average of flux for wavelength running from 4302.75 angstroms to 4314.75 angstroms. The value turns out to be 24.2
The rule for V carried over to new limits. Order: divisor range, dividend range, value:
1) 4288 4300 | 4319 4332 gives 1.22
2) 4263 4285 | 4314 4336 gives 1.11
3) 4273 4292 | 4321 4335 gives 1.15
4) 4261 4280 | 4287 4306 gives 0.85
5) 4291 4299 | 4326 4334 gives 1.24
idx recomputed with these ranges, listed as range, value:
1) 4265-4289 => 28.6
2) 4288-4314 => 24.7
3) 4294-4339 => 28.6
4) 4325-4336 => 32.4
